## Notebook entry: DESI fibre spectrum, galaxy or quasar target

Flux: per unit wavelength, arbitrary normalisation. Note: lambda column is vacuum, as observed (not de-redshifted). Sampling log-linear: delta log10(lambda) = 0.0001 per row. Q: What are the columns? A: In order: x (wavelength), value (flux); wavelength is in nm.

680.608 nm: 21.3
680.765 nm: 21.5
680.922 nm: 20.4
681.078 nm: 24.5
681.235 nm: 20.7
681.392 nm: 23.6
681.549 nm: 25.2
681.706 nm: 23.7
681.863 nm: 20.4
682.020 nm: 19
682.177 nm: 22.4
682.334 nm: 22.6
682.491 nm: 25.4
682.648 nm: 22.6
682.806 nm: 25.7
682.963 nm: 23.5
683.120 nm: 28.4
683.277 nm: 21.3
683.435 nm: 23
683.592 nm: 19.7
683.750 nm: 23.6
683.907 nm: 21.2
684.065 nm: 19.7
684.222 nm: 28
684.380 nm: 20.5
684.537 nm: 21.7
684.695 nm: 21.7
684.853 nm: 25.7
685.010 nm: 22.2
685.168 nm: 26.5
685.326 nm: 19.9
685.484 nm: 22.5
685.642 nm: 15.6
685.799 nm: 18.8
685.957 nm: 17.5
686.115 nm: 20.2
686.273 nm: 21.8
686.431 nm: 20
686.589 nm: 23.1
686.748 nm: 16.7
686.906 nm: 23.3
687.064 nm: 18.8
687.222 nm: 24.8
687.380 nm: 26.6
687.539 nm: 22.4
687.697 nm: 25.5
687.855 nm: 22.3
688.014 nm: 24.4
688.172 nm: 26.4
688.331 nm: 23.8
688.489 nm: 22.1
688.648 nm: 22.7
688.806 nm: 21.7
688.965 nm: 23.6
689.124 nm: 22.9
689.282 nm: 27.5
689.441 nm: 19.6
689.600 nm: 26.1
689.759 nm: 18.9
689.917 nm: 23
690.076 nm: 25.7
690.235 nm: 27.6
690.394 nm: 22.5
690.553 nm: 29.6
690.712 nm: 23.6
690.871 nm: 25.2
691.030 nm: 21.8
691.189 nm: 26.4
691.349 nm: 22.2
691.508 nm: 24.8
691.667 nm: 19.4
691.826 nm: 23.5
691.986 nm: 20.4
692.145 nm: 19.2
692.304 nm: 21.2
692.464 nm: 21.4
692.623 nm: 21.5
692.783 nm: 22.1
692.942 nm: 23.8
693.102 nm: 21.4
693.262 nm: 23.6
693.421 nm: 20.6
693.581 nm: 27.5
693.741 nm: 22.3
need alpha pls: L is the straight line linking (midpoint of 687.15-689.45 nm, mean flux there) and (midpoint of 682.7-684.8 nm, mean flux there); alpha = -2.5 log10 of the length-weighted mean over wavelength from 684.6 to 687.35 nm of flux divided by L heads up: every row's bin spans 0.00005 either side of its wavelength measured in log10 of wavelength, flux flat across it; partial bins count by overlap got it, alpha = 0.11 mag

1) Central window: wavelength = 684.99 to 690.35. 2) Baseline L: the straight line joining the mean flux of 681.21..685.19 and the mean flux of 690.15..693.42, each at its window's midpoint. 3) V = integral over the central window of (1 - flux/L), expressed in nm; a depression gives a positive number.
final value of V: 0.117 nm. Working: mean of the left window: 23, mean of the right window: 23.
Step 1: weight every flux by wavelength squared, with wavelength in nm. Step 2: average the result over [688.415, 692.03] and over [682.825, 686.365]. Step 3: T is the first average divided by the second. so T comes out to 1.1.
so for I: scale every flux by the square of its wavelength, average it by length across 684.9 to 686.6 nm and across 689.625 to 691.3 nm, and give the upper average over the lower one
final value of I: 1.19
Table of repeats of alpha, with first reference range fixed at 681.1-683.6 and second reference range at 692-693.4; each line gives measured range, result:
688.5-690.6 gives -0.08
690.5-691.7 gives -0.11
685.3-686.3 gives 0.17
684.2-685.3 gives -0.03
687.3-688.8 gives -0.08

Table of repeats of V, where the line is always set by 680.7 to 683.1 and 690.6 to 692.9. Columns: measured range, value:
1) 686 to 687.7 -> 0.061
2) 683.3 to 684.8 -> 0.043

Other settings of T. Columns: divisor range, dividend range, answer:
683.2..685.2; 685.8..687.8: 0.96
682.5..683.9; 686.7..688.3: 1.00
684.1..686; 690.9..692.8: 1.03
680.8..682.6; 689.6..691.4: 1.11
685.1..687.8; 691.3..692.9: 1.03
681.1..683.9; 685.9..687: 0.90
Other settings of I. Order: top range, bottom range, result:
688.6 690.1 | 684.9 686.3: 1.13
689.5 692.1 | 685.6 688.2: 1.11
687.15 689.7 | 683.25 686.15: 1.12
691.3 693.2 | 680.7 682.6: 1.00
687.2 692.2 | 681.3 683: 1.05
